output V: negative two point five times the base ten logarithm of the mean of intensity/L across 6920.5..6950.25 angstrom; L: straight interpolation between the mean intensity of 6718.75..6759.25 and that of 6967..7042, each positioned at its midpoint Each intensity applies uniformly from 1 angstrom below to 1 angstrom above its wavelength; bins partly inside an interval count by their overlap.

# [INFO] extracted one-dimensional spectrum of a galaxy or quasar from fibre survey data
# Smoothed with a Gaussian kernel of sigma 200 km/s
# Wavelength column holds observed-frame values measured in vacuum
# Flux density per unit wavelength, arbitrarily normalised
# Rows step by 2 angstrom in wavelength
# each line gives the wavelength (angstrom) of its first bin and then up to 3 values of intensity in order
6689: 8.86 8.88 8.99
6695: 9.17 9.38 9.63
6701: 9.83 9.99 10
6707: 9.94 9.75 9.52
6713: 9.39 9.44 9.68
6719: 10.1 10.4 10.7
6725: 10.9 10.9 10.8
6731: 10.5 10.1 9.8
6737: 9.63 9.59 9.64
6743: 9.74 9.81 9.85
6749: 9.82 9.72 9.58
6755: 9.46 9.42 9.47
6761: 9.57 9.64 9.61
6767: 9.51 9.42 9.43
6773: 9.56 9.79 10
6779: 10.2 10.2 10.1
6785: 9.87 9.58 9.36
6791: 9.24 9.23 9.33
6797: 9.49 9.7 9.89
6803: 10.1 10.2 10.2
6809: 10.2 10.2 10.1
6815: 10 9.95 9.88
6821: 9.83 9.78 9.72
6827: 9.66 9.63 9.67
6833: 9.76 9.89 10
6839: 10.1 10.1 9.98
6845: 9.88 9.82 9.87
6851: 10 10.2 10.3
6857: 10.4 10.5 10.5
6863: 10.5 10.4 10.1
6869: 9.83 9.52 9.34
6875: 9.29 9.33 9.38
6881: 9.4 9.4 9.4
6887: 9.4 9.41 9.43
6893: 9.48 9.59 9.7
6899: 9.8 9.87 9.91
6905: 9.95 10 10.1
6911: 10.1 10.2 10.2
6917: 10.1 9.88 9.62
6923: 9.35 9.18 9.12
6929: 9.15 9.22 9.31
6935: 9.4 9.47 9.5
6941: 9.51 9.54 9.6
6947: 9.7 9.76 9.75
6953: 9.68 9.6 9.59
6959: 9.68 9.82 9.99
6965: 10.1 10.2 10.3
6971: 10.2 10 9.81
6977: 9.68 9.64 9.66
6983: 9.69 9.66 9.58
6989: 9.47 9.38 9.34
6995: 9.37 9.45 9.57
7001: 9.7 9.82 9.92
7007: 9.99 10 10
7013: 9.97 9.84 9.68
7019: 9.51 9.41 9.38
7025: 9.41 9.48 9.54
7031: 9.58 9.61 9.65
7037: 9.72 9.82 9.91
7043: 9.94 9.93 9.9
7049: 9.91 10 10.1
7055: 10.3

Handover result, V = 0.04 mag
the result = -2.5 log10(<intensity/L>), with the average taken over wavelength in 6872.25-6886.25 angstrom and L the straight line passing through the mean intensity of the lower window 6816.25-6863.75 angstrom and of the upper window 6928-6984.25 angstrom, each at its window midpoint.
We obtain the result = 0.06 mag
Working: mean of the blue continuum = 9.99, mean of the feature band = 9.36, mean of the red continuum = 9.7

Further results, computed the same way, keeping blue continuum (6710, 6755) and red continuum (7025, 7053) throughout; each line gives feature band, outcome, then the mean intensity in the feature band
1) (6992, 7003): 0.03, 9.52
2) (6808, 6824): -0.01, 9.99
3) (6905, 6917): -0.03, 10.1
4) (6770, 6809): 0.02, 9.77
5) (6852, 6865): -0.05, 10.4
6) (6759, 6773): 0.05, 9.53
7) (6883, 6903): 0.03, 9.57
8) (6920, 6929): 0.06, 9.3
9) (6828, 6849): 0.00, 9.88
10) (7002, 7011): -0.02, 9.94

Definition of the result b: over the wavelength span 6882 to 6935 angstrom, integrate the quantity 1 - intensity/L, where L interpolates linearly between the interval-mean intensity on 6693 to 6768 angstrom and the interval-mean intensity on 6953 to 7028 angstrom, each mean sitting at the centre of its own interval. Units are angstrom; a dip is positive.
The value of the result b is 0.62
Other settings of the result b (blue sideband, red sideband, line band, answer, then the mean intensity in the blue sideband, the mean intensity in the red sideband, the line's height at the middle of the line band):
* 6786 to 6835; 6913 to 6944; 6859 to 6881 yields -0.4 angstrom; 9.78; 9.53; 9.65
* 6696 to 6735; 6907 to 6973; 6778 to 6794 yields 0.4 angstrom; 10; 9.72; 9.94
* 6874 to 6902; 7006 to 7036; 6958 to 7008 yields -0.7 angstrom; 9.49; 9.67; 9.62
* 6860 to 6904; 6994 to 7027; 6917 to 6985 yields 0.1 angstrom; 9.68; 9.68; 9.68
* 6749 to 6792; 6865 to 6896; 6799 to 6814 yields -0.8 angstrom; 9.66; 9.52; 9.61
